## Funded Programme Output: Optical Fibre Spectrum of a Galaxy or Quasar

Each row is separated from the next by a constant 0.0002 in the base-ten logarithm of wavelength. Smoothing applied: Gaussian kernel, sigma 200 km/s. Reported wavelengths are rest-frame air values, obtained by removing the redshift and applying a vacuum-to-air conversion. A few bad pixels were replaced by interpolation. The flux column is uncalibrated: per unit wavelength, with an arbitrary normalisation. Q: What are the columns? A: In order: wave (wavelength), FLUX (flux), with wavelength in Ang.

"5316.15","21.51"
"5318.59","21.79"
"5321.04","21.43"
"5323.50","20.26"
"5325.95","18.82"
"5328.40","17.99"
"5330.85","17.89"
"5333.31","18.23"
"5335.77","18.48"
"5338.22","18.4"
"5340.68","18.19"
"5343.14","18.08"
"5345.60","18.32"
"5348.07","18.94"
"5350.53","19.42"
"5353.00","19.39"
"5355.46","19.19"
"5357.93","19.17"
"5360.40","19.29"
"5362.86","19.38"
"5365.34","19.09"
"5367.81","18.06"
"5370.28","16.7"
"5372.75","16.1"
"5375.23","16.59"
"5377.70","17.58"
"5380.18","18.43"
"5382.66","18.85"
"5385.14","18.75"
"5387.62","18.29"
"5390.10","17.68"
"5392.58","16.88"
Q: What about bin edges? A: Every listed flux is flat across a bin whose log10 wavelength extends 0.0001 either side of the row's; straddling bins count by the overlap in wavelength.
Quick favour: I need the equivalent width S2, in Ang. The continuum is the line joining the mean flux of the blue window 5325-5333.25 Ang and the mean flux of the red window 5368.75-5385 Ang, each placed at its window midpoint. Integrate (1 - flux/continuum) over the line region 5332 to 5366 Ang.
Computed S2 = -1.7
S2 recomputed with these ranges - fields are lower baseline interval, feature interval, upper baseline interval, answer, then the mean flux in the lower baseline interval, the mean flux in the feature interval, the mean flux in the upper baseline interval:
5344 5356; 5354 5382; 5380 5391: 0.8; 19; 18.2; 18.4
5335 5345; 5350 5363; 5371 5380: -1.2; 18.3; 19.3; 17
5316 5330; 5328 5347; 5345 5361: 1.4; 20.2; 18.2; 19.1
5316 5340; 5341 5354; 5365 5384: -0.1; 19.4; 18.8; 17.6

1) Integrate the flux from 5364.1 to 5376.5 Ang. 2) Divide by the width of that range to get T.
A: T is 17.3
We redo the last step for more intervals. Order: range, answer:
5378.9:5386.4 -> 18.7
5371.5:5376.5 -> 16.4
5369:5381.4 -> 17.1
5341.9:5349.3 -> 18.4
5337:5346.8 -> 18.2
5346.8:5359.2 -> 19.2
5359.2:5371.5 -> 18.5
